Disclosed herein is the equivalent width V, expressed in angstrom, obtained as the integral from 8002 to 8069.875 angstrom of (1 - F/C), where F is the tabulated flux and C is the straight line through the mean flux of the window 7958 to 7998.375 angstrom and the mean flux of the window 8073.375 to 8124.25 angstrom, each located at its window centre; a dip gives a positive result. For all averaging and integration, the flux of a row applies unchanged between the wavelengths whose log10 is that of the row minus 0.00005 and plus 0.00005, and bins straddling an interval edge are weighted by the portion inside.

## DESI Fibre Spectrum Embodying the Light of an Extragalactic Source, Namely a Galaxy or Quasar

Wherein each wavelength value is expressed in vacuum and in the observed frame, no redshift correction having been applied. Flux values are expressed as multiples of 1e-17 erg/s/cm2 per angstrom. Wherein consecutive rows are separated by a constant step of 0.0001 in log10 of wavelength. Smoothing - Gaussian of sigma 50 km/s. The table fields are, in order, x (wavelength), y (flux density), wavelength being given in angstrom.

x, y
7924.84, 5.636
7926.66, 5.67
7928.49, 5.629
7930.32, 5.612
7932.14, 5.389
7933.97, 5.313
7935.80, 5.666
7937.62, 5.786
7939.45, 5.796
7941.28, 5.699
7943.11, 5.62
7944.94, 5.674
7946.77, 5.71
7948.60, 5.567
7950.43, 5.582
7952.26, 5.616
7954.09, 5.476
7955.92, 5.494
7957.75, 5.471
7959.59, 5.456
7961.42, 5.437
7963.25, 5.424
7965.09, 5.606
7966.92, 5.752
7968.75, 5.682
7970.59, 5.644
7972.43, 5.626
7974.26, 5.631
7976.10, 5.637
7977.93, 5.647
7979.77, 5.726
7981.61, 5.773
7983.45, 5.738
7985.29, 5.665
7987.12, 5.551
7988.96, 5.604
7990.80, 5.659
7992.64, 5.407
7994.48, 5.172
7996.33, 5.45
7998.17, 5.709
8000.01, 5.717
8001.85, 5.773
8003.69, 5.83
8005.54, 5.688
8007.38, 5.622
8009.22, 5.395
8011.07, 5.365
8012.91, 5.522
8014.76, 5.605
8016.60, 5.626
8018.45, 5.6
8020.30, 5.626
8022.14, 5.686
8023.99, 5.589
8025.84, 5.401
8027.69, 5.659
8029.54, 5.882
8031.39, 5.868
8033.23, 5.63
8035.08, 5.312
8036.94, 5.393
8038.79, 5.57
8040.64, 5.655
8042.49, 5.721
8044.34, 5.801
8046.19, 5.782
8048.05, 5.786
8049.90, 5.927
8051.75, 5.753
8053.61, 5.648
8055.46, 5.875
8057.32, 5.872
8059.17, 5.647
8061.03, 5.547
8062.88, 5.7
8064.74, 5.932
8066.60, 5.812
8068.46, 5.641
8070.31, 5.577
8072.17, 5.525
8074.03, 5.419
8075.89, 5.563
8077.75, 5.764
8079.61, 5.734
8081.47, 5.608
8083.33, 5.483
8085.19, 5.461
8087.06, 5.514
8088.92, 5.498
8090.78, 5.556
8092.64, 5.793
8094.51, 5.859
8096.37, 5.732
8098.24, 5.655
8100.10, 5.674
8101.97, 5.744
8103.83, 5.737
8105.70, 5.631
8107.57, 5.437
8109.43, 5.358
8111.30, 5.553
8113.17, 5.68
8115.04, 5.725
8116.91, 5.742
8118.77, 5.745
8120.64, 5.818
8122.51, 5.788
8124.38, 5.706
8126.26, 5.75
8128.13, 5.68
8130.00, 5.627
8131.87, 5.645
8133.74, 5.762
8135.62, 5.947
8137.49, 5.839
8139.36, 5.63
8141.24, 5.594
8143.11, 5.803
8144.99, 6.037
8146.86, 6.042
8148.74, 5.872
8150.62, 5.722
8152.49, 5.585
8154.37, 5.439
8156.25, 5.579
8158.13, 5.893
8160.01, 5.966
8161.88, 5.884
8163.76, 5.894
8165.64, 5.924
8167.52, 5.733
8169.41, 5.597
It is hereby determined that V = -0.6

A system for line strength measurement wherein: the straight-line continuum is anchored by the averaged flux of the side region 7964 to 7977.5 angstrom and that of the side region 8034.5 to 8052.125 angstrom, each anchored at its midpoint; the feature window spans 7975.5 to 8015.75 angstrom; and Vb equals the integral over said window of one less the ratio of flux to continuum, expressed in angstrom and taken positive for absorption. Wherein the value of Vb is 0.4 angstrom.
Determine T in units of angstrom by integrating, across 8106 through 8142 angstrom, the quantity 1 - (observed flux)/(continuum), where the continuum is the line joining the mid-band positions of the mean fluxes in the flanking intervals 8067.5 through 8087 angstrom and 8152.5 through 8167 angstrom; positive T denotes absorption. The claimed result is 0.0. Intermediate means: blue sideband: 5.57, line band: 5.69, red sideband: 5.78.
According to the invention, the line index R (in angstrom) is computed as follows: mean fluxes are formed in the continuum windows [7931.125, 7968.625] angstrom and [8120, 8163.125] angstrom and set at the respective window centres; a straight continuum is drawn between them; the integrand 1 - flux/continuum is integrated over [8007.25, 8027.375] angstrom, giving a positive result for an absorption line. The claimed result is 0.3 angstrom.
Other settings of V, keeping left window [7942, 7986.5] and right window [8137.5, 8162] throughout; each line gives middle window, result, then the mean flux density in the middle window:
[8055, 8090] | 0.4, 5.64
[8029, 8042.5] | 0.1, 5.62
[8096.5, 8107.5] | 0.1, 5.67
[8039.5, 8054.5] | -0.2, 5.76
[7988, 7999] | 0.3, 5.49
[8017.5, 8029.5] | 0.1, 5.61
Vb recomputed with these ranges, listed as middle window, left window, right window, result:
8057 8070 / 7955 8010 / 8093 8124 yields -0.2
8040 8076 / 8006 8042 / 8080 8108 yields -0.7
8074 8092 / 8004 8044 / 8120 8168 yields 0.4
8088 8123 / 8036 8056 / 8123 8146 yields 0.4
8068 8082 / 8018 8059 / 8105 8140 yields 0.2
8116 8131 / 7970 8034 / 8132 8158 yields 0.0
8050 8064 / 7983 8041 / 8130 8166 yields -0.2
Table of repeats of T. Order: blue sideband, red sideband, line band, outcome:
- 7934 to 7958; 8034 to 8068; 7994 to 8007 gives 0.07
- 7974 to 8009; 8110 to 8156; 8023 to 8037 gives 0.13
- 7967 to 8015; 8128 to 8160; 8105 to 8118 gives 0.30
